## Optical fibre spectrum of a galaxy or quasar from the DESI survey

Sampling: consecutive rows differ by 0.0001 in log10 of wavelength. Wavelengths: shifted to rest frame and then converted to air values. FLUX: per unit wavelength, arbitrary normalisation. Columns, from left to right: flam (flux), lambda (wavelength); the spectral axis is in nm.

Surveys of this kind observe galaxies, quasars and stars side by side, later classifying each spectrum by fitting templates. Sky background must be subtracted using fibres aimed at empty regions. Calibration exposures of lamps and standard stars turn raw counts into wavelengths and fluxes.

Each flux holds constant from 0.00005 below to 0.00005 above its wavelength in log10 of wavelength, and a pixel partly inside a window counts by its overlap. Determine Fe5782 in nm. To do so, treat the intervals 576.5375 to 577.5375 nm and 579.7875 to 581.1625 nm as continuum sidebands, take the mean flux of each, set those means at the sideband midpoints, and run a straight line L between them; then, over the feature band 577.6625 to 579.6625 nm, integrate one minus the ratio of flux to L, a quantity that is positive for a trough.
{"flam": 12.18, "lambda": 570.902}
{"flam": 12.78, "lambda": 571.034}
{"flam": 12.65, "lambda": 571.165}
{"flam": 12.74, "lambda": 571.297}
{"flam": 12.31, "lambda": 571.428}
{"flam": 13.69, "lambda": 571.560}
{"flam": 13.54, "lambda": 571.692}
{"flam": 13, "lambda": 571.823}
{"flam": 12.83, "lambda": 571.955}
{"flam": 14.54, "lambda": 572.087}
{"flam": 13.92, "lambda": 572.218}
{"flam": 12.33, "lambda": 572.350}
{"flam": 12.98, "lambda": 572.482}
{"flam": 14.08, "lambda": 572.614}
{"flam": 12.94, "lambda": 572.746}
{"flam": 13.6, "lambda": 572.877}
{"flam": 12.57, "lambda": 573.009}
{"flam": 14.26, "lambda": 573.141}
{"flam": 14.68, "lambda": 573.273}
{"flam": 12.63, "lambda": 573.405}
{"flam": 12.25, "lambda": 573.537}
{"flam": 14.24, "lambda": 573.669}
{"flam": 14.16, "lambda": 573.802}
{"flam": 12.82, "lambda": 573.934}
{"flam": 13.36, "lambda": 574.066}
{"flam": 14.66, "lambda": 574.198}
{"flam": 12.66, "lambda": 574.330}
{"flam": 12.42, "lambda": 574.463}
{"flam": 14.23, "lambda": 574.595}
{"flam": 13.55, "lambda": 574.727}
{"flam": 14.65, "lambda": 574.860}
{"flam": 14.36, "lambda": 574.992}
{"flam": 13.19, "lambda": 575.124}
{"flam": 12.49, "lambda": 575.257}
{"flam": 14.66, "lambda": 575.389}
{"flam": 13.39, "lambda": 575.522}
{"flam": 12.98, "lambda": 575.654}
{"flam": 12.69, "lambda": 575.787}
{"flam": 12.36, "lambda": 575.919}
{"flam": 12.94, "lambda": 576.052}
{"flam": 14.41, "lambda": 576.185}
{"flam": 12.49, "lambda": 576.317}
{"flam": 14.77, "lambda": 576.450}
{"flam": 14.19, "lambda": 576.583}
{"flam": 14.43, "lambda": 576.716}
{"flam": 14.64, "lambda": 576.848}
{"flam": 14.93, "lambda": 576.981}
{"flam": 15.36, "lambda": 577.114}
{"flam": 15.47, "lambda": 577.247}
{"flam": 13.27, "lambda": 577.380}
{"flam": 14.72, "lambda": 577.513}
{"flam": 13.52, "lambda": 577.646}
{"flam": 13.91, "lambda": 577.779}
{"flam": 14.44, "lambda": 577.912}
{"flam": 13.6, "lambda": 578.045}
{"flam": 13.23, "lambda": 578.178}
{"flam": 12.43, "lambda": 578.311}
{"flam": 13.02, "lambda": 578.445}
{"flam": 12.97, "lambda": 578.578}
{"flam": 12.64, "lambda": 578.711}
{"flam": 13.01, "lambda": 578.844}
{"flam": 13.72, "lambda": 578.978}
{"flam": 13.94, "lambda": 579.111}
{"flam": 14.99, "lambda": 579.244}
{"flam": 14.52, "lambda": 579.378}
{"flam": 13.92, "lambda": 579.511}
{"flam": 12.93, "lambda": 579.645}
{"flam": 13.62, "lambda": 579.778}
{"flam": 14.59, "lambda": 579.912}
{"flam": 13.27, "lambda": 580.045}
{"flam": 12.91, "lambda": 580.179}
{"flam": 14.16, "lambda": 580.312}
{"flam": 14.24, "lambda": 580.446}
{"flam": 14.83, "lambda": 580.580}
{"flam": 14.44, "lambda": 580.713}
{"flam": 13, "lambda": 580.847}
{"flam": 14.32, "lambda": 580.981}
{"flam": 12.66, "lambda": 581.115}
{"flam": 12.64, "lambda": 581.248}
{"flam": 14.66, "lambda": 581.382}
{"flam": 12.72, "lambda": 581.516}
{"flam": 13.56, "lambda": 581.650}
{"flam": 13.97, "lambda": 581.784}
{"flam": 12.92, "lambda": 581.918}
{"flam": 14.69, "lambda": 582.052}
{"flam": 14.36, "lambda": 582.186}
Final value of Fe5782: 0.10 nm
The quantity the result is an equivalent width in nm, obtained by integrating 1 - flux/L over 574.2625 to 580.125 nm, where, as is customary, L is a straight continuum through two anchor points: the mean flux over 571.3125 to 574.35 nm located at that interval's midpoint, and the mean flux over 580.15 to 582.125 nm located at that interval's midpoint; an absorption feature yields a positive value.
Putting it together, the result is -0.06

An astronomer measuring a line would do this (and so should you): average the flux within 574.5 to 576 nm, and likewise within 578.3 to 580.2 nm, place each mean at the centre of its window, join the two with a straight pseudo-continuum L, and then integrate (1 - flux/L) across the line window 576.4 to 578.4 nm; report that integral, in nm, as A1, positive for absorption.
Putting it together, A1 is -0.098 nm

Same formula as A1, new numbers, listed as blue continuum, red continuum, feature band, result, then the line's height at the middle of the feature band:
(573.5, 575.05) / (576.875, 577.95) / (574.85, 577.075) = 0.05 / 14.1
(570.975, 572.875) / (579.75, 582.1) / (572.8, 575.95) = -0.03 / 13.3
